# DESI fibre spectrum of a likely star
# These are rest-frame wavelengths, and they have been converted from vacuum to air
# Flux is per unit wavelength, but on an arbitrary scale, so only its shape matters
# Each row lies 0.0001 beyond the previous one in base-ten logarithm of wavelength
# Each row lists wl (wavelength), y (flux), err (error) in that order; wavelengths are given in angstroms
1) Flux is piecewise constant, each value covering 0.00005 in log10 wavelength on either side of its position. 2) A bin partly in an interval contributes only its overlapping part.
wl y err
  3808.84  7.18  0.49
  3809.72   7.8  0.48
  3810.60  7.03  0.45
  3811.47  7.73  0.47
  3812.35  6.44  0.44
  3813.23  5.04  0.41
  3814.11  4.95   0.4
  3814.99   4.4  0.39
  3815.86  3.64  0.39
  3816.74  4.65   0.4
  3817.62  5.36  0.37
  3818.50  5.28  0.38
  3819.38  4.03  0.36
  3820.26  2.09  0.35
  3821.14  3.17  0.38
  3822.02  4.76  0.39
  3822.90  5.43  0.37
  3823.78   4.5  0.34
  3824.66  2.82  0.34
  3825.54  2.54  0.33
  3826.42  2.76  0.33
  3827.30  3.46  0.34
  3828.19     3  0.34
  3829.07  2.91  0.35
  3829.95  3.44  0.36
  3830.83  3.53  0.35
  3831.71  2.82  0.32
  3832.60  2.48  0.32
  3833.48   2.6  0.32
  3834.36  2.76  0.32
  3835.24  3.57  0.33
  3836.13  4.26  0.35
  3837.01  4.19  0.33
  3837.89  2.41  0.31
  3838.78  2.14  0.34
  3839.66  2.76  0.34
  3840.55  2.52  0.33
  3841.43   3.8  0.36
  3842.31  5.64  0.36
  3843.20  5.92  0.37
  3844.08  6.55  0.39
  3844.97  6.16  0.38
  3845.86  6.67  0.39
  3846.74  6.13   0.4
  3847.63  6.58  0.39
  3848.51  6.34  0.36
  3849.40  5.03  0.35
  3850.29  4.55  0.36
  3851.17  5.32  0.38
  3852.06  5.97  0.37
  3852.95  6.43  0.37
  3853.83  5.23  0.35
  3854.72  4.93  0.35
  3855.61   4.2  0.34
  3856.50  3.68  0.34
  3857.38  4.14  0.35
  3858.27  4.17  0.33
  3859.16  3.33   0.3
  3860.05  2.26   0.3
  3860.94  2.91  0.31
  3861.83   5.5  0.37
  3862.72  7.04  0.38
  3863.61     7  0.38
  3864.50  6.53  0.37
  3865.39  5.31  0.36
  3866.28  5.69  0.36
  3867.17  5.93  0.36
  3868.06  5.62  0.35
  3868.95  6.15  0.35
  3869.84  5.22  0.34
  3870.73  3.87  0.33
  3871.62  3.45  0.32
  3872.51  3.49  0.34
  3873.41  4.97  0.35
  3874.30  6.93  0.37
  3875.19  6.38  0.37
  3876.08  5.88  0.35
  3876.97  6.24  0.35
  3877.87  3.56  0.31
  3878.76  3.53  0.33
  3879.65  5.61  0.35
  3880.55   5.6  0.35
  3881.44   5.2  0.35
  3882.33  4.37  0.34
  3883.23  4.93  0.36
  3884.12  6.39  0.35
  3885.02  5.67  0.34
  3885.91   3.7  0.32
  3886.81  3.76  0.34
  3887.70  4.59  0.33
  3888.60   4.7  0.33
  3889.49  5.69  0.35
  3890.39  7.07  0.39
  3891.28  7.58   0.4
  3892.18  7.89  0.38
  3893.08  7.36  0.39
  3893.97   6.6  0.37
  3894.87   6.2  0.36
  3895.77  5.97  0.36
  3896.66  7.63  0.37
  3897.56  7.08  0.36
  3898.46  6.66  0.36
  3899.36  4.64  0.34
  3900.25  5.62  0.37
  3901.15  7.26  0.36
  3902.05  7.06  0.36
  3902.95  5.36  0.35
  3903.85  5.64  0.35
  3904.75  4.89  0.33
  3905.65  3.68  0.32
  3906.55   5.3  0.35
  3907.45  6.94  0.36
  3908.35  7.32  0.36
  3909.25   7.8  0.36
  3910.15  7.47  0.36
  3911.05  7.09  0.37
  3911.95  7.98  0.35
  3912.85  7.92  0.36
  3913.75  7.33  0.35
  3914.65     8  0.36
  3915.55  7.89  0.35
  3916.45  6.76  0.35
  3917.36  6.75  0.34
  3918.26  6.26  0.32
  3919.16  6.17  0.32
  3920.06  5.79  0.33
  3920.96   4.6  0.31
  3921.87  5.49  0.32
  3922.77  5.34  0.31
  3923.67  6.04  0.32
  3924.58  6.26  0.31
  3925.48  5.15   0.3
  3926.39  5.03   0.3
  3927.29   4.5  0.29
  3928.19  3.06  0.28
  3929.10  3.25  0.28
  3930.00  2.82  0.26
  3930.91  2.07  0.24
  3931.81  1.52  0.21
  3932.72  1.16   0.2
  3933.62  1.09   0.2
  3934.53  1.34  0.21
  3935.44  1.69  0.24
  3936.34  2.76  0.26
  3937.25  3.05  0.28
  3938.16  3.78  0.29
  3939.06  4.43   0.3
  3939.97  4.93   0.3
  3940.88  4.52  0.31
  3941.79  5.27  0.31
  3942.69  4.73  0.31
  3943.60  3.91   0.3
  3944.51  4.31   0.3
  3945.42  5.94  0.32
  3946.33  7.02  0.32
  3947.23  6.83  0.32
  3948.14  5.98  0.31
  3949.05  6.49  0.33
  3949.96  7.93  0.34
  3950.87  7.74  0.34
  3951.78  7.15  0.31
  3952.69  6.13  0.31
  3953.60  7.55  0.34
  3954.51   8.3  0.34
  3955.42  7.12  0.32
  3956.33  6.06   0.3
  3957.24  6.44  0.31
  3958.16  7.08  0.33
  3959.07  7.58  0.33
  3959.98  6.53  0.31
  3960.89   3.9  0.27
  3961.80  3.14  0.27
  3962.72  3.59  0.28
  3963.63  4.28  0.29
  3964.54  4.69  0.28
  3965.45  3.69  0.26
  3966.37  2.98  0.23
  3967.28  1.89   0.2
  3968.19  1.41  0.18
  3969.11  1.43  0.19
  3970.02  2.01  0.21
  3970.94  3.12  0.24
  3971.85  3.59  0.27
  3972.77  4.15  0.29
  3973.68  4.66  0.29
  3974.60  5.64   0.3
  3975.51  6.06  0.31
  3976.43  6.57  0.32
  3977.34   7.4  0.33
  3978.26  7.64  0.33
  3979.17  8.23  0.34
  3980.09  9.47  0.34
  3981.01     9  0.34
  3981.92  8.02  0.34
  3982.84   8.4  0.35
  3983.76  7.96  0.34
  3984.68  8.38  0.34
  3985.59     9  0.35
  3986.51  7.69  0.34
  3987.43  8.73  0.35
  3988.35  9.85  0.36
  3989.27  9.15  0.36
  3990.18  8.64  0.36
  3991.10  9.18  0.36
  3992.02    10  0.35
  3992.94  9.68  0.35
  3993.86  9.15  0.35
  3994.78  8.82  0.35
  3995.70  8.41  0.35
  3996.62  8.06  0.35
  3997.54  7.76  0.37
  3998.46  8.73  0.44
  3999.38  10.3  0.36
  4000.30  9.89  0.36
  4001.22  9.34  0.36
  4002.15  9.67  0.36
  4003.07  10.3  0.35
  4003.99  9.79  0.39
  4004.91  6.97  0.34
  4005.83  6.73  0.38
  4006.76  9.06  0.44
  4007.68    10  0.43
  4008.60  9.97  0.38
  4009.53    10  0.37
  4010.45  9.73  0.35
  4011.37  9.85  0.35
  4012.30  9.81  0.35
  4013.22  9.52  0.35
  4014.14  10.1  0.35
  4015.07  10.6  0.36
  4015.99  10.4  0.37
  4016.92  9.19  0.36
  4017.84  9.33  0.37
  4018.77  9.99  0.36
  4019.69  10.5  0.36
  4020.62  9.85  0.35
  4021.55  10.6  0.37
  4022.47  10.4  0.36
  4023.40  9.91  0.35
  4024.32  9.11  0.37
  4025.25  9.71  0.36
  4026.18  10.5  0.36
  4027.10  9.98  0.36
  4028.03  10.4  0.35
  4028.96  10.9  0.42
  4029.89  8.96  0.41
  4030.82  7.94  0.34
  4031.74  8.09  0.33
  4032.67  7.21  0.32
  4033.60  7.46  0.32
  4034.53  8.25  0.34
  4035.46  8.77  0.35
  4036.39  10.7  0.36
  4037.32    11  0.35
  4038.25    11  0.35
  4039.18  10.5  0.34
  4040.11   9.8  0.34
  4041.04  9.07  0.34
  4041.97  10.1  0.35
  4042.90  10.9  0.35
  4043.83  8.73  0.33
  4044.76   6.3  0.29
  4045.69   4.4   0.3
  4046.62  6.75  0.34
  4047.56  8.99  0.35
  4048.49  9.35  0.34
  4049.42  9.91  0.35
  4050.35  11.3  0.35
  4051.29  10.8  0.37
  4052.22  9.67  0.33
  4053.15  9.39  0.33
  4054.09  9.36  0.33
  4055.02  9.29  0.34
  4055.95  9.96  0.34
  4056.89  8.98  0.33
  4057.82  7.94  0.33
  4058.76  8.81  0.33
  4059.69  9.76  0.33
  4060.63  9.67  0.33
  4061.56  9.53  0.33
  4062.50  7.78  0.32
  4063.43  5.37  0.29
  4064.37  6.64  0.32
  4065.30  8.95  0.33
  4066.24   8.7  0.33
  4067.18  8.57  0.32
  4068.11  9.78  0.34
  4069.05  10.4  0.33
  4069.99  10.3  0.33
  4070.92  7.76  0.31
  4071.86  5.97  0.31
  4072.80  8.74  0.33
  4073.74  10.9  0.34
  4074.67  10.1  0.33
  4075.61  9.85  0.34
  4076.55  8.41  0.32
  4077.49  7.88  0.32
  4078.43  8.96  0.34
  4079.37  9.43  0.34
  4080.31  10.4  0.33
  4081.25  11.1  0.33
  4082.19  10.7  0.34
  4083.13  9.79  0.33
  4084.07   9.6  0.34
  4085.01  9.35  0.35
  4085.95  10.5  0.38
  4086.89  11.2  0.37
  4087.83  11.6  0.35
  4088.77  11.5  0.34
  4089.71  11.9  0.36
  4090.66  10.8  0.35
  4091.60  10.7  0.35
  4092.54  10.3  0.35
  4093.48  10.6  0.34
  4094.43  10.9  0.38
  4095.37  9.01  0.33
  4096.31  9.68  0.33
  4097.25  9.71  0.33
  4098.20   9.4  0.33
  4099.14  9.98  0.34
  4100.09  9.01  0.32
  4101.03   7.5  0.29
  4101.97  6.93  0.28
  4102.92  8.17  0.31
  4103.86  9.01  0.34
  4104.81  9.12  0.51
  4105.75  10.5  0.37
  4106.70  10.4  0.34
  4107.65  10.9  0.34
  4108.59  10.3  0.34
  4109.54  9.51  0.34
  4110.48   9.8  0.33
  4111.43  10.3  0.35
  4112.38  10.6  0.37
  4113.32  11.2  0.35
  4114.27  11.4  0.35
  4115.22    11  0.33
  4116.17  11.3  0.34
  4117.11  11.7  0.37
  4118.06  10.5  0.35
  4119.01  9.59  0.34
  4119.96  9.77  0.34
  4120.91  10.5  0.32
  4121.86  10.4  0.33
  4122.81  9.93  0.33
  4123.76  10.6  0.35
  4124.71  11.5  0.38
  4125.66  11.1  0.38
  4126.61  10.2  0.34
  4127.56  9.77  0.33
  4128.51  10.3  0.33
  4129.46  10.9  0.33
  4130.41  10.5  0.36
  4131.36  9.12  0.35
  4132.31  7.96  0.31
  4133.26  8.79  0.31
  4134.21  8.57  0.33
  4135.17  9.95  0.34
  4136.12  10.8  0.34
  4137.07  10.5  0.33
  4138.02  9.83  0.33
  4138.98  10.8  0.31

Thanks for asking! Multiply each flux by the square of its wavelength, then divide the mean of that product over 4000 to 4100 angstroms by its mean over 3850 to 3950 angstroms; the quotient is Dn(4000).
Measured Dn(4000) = 1.93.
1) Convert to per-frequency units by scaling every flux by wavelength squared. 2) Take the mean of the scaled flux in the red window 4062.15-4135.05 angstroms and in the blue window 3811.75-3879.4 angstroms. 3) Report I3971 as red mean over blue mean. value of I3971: 2.44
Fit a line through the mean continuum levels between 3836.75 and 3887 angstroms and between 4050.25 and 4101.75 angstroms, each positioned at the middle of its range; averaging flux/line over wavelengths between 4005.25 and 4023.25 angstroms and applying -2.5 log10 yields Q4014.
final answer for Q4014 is -0.187 mag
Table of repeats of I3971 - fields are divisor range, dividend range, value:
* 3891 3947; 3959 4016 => 1.44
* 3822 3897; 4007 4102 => 2.15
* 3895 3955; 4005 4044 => 1.84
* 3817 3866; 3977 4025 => 2.29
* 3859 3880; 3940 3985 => 1.17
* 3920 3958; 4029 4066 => 1.93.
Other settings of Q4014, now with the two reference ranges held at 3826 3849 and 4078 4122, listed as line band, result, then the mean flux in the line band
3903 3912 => -0.110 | 6.29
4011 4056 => -0.108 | 9.48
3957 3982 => 0.366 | 5.1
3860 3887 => -0.063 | 5.17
